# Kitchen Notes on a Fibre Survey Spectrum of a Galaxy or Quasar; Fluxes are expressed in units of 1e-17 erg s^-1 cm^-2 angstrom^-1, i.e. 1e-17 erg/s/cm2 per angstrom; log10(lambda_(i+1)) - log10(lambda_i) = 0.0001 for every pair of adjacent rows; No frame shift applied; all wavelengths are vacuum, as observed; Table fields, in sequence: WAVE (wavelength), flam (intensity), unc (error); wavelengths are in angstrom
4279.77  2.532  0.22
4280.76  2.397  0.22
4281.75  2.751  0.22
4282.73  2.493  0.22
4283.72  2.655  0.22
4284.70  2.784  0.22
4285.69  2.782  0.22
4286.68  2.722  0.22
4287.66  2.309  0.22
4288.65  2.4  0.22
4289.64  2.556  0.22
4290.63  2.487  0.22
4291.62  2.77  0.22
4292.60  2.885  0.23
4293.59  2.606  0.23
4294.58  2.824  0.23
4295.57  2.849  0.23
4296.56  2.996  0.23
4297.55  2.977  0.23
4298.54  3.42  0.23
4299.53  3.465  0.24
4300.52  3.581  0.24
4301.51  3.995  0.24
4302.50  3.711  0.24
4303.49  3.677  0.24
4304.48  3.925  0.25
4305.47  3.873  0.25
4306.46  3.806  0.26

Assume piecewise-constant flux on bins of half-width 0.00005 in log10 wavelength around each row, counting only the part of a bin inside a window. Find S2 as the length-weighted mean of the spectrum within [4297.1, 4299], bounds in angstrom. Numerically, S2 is 3.2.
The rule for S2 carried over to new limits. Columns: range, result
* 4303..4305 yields 3.81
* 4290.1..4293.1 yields 2.71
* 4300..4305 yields 3.78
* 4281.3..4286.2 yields 2.69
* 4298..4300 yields 3.43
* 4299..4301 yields 3.52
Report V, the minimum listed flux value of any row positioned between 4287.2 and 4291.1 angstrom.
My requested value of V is 2.309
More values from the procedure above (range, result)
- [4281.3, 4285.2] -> 2.493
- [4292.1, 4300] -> 2.606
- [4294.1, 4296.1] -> 2.824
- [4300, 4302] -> 3.581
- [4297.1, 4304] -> 2.977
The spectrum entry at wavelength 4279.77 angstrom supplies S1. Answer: 2.532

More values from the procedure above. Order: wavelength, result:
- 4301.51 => 3.995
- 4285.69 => 2.782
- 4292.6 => 2.885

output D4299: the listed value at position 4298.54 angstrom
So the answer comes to 3.42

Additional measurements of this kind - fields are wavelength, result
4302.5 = 3.711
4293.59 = 2.606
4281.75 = 2.751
